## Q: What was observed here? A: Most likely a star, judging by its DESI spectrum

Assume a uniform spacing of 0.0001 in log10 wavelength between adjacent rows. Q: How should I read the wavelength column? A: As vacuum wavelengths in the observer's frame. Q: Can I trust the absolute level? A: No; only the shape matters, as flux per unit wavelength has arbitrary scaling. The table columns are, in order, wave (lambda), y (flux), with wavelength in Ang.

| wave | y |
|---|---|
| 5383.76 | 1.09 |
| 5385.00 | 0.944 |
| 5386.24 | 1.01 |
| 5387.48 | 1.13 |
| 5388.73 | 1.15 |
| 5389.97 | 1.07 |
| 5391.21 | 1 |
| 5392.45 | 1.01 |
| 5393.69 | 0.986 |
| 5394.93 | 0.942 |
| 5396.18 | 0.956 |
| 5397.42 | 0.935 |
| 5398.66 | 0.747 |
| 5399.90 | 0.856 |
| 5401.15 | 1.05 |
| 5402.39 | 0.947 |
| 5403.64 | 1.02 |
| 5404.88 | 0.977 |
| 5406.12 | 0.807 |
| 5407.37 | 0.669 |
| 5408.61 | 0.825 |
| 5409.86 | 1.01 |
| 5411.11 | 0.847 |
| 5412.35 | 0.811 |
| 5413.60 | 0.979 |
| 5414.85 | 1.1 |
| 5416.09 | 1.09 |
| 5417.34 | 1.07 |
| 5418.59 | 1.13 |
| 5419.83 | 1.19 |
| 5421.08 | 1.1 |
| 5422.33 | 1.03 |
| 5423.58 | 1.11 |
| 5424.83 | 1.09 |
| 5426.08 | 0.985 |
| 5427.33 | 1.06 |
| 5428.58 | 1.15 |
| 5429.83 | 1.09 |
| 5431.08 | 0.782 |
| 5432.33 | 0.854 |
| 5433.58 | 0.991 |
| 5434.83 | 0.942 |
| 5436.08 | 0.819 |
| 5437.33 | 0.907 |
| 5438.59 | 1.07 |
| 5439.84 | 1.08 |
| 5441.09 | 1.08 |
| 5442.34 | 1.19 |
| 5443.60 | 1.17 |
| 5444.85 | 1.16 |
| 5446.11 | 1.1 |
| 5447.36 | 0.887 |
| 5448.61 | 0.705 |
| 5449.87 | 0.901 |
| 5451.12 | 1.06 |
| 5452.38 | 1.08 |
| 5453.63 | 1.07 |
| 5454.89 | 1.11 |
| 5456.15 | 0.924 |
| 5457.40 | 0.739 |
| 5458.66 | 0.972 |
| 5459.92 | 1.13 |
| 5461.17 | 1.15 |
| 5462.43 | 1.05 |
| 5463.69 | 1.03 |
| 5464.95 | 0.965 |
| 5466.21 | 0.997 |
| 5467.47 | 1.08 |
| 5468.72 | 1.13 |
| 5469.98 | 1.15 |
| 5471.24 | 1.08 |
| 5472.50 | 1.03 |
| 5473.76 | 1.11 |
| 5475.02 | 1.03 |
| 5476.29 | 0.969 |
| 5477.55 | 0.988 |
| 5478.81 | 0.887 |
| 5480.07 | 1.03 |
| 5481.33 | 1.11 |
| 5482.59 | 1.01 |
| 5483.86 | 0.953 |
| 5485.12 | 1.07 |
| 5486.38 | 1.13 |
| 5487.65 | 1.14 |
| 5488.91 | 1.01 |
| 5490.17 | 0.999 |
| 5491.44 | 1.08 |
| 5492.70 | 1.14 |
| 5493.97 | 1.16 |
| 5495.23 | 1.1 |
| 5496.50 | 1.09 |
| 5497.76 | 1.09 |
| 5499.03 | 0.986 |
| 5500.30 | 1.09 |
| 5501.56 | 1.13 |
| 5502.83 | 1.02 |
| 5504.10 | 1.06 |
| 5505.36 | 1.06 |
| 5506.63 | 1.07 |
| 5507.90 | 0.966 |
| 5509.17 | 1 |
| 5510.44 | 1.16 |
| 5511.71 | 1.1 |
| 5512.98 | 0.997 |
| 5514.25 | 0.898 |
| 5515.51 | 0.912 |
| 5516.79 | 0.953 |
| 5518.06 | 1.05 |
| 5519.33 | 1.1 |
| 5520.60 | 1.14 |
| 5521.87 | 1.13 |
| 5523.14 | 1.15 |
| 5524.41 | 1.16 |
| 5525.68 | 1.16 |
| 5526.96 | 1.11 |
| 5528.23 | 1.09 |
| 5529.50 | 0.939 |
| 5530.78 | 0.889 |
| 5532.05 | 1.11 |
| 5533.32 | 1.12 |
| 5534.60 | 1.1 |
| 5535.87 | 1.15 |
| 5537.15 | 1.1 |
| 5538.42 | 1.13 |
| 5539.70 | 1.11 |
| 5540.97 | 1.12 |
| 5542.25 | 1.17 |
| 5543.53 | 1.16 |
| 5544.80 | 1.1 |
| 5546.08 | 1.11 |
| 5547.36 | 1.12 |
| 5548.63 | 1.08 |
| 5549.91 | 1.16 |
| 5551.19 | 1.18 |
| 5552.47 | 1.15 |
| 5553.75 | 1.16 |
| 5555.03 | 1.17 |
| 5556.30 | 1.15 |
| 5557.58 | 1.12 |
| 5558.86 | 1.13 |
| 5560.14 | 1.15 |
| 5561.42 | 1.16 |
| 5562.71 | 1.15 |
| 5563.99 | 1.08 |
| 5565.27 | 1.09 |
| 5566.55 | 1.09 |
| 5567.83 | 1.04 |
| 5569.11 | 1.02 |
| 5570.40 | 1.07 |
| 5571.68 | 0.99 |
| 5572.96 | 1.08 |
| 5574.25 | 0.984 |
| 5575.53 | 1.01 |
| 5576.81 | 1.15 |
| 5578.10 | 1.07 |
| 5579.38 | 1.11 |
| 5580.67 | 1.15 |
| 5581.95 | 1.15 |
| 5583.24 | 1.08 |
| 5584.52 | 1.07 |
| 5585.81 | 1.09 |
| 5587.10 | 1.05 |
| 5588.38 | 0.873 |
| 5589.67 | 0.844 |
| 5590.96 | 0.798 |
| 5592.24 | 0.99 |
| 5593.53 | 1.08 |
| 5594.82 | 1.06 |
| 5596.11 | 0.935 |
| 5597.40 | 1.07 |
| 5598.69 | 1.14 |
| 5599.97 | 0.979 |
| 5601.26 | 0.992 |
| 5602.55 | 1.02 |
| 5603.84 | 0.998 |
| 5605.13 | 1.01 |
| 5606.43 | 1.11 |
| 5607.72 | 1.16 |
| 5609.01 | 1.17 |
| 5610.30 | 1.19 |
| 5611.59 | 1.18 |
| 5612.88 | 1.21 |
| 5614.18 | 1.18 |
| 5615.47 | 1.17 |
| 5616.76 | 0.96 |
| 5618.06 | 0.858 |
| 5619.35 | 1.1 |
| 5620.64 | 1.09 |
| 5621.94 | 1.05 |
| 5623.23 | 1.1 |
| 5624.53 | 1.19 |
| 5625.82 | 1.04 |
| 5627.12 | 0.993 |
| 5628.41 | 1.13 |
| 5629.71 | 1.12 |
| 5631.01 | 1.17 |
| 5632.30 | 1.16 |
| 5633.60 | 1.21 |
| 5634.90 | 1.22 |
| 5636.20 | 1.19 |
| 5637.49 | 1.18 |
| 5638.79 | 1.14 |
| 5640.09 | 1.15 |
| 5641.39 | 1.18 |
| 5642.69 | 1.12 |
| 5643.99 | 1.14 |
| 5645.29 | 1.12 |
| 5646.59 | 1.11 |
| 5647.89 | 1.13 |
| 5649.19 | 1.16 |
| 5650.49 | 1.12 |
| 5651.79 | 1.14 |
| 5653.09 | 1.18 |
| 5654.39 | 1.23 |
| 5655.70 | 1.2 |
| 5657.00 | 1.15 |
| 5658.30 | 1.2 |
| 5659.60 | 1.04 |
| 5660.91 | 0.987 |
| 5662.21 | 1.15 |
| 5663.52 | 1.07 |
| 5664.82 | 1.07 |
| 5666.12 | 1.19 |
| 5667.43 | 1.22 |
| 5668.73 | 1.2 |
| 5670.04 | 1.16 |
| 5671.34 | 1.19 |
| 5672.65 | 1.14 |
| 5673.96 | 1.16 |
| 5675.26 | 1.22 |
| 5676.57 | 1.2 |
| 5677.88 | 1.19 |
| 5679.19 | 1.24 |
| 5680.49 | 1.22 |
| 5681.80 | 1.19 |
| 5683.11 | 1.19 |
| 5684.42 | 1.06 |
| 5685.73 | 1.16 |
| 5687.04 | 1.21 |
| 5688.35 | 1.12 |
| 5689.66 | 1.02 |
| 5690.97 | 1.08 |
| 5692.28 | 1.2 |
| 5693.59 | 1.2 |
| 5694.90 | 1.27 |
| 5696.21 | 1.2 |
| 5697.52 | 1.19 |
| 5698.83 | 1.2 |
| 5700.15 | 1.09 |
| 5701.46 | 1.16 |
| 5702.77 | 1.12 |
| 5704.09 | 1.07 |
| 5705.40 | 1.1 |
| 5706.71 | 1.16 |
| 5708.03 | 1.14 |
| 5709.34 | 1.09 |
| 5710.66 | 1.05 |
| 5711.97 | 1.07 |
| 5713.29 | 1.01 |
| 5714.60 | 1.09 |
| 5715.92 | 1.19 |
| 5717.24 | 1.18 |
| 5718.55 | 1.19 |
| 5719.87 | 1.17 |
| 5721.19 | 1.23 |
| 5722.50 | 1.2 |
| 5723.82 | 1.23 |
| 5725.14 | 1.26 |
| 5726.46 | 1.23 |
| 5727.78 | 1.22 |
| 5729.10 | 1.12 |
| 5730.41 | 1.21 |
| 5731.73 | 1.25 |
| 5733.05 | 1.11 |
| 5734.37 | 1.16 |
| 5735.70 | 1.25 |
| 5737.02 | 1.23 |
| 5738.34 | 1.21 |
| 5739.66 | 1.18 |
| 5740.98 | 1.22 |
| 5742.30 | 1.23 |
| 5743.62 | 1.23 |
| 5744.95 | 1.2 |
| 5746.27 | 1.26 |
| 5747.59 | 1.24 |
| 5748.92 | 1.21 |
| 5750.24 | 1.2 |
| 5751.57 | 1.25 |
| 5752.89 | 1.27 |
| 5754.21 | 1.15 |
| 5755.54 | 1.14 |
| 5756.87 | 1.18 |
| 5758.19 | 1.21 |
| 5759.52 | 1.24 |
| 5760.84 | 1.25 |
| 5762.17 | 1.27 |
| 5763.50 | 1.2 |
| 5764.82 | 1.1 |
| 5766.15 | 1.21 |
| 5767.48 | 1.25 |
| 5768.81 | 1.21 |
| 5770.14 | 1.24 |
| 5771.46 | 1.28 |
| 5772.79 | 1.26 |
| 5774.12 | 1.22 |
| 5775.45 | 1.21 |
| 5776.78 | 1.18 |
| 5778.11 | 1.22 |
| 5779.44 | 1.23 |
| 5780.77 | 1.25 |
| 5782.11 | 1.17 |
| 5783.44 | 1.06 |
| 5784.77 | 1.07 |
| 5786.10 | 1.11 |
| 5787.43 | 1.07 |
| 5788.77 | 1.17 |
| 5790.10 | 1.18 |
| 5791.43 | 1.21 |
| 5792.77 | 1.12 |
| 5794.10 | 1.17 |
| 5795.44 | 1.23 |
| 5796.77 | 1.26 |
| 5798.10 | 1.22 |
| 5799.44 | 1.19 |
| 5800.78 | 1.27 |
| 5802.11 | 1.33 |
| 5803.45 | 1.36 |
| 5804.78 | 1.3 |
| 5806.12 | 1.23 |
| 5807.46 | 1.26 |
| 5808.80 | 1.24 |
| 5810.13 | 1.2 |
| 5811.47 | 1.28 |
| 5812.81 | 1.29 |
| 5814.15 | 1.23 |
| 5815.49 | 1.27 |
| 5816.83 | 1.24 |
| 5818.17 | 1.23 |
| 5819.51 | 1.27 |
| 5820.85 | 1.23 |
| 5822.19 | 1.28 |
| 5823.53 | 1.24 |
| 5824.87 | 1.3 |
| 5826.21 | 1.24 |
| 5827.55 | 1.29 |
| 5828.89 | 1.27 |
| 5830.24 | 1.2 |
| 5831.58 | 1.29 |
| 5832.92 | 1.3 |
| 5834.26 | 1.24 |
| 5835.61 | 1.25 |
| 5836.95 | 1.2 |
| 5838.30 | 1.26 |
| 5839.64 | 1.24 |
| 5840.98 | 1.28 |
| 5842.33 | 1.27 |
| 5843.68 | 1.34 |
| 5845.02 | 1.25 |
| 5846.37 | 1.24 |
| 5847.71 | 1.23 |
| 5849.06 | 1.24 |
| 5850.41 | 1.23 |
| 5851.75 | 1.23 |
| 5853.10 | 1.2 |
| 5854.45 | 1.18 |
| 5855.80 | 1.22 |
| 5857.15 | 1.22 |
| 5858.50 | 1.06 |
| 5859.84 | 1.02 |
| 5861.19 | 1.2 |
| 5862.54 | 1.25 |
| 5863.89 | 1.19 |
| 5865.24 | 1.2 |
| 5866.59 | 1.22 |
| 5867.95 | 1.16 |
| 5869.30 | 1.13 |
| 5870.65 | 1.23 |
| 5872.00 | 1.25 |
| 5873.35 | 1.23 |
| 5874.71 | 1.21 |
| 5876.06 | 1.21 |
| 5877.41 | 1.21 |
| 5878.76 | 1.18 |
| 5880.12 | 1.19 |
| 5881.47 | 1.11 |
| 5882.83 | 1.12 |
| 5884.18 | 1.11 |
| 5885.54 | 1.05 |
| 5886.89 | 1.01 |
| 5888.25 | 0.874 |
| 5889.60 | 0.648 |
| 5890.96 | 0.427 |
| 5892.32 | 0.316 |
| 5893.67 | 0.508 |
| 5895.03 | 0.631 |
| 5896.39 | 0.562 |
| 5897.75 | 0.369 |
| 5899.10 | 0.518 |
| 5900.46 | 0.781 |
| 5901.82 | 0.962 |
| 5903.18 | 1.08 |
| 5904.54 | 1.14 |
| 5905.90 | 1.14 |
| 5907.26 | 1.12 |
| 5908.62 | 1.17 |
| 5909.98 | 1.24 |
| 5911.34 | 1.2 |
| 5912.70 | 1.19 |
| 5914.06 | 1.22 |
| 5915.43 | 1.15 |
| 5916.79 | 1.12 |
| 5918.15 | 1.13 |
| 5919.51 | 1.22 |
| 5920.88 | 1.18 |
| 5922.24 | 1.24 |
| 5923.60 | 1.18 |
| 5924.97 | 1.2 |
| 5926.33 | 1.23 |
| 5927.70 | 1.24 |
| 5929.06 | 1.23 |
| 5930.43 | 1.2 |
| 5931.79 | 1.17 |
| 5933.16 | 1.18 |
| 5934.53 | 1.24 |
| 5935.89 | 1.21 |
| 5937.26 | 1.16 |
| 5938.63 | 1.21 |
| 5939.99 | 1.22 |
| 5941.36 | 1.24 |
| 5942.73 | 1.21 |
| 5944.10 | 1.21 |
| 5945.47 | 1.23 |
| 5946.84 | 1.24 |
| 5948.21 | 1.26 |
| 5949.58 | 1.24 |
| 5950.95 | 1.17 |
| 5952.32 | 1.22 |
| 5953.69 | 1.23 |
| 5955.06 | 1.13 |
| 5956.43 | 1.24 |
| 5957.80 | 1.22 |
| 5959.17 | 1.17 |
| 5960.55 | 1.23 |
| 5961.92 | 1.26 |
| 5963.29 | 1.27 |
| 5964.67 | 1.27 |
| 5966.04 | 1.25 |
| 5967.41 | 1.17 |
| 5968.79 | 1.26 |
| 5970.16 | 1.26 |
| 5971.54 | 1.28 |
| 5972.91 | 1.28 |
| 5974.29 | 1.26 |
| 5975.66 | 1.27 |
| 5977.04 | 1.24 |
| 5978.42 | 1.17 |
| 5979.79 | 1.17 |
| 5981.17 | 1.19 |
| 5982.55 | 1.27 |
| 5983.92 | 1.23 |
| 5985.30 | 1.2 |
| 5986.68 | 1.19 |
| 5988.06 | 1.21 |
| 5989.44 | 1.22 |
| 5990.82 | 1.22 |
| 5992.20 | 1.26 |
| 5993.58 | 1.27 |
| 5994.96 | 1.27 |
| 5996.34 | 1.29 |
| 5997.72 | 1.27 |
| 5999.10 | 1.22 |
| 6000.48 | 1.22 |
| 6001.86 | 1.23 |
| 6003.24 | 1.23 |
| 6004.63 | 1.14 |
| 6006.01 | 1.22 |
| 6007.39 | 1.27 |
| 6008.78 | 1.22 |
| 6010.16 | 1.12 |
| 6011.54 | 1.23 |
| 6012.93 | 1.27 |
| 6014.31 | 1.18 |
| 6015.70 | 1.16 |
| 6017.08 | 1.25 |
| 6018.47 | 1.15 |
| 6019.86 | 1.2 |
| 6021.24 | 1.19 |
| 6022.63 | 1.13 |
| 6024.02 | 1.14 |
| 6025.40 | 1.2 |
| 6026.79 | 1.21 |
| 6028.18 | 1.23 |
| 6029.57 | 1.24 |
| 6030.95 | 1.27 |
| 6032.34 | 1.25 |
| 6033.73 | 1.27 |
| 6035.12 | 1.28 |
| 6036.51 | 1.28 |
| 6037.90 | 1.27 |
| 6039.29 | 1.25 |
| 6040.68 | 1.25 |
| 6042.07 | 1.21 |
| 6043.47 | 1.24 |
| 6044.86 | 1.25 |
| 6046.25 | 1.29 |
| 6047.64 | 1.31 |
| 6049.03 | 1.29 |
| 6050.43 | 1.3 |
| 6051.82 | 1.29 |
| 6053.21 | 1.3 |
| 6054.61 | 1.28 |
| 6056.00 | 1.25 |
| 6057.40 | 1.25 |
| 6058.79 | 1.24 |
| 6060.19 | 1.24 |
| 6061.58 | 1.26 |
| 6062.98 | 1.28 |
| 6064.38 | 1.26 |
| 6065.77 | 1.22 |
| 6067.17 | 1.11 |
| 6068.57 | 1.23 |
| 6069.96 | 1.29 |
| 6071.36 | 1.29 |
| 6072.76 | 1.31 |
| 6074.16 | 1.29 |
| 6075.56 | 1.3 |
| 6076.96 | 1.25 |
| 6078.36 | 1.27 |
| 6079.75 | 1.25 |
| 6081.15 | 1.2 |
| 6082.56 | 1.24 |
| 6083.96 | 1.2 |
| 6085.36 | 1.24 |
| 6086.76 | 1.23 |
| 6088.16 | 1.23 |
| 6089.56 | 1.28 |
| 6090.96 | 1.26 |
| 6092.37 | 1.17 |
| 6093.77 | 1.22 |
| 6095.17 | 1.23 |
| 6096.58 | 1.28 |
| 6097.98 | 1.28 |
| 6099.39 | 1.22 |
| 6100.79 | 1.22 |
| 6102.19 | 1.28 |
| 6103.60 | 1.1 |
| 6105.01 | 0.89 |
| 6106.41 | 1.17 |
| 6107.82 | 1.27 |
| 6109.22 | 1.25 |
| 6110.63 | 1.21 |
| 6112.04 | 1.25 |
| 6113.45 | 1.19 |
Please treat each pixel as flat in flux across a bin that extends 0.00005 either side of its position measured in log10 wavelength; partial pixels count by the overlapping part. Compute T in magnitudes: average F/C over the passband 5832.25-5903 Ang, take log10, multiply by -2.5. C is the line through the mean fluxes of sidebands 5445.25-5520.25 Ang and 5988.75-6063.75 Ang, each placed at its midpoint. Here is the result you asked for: 0.10 mag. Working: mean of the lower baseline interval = 1.03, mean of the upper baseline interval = 1.24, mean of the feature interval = 1.07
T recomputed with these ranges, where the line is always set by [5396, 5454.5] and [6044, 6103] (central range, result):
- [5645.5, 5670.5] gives -0.06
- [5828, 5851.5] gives -0.09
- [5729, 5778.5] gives -0.08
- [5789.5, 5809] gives -0.09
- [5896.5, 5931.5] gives 0.09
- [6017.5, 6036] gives 0.02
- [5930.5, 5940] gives 0.00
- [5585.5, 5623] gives 0.02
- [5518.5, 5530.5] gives -0.07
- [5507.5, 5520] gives 0.01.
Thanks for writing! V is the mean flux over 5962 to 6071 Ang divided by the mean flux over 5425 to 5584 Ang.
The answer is 1.16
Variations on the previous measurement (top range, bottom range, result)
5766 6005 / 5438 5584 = 1.10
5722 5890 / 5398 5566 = 1.15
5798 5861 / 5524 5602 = 1.15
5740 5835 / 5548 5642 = 1.12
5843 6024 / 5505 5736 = 1.04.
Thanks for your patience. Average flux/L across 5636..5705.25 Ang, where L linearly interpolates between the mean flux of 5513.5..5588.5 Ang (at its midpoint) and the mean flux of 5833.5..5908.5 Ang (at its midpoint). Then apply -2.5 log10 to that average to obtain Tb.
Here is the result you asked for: -0.068 mag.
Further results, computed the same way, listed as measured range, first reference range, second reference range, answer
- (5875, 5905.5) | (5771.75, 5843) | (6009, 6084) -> 0.38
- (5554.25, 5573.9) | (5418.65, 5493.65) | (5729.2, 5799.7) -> -0.01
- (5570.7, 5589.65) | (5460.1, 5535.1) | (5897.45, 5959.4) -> 0.02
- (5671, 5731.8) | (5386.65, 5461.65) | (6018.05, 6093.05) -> -0.05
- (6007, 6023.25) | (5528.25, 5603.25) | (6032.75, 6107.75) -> 0.03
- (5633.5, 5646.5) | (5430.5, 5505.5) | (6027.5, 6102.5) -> -0.06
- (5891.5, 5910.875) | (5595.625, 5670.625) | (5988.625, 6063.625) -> 0.41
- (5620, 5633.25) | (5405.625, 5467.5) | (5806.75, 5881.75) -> 0.00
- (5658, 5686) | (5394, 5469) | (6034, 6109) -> -0.07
